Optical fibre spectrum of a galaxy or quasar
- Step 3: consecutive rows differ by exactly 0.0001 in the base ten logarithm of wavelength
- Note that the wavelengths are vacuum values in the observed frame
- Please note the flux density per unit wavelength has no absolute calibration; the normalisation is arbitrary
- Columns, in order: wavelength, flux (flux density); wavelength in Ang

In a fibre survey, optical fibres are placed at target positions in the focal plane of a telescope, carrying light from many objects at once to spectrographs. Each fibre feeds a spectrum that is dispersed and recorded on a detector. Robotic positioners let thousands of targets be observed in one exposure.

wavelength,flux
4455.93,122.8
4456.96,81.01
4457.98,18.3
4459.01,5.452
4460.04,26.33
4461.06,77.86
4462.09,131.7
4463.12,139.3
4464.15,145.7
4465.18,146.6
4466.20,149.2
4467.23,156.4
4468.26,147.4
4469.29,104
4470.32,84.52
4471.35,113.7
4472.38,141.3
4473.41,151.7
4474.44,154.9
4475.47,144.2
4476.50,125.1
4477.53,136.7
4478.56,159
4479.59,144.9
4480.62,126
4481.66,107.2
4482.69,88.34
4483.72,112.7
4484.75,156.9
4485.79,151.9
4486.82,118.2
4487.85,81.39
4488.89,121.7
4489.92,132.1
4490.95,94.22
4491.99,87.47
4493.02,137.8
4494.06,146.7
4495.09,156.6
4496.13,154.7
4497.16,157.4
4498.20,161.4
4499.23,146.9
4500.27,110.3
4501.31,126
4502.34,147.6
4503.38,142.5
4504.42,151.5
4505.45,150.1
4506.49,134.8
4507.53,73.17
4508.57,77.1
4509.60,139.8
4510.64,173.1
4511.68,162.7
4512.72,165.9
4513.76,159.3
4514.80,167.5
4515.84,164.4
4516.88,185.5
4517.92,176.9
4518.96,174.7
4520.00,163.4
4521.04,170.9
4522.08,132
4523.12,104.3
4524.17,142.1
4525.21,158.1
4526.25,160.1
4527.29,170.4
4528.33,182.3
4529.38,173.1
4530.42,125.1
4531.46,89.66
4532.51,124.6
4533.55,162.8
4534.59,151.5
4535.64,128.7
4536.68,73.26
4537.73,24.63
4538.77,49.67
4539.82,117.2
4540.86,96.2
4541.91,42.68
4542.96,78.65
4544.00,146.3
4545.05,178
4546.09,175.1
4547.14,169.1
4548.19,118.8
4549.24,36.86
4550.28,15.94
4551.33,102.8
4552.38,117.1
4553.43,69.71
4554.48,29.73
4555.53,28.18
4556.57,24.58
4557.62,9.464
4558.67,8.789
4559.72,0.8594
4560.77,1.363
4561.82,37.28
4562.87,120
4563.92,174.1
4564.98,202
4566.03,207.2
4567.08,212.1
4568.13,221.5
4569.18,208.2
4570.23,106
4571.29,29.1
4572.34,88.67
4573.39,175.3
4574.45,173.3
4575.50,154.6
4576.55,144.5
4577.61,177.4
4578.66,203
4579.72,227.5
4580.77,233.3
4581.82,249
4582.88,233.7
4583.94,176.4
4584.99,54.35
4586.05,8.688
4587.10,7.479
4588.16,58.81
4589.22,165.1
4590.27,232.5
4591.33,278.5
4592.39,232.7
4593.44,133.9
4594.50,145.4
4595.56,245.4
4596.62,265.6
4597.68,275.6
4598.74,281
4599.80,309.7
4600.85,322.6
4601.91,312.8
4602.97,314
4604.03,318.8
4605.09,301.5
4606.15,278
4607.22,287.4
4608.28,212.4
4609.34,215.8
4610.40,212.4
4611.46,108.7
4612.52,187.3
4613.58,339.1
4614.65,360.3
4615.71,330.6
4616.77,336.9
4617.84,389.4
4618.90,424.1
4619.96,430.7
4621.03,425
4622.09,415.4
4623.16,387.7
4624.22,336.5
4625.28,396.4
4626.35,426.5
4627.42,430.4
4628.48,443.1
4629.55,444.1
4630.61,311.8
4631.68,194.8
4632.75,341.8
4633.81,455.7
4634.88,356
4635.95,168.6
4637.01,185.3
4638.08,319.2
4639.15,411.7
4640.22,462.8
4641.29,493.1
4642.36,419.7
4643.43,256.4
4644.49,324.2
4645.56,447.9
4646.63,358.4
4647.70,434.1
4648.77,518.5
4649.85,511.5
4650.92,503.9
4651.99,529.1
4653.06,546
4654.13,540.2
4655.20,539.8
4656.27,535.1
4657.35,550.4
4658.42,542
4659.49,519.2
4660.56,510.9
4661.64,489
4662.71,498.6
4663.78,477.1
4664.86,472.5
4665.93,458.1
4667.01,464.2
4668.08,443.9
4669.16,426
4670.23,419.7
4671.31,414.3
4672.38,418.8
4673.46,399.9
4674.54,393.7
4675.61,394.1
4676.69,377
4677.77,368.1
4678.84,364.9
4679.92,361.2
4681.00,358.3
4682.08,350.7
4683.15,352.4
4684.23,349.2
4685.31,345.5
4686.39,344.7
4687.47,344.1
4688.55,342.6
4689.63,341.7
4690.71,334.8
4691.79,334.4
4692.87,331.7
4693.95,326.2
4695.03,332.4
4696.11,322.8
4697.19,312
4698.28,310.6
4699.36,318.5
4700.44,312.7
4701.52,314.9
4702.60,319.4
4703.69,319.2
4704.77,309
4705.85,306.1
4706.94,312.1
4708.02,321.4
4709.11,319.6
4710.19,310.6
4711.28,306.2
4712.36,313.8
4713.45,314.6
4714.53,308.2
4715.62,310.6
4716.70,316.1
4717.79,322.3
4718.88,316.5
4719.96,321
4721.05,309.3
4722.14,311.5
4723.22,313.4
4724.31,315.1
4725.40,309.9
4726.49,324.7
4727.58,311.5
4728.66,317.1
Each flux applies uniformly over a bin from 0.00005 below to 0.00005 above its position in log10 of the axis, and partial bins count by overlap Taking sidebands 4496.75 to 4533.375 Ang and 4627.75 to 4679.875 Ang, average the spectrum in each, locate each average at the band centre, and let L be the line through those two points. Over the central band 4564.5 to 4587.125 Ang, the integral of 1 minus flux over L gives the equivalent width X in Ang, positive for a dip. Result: 8.9 Ang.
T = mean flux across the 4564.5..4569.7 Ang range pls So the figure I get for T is 211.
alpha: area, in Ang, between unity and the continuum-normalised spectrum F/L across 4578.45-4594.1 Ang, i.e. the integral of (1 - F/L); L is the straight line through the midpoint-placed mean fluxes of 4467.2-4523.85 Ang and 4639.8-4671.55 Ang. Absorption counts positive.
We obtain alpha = 7.7 Ang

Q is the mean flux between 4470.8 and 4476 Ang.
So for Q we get 141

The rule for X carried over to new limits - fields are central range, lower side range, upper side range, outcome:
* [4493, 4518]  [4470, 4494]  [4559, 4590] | -3.34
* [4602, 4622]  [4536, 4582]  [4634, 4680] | -1.25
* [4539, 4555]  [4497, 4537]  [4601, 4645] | 8.01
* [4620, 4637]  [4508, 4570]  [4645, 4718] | -4.43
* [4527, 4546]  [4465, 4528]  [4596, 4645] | 7.75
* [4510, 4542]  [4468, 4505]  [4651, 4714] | 7.29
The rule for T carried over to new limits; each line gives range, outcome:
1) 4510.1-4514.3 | 165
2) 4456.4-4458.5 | 51.1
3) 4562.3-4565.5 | 163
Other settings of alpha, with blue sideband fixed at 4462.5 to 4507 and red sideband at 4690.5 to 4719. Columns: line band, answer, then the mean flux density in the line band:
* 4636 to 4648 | -4.49 Ang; 365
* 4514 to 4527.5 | 0.37 Ang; 159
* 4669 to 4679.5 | -3.76 Ang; 396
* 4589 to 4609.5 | -2.58 Ang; 259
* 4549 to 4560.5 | 9.12 Ang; 39.6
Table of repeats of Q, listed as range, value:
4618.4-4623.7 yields 416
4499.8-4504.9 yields 136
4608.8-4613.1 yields 183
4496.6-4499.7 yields 156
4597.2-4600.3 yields 289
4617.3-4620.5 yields 414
